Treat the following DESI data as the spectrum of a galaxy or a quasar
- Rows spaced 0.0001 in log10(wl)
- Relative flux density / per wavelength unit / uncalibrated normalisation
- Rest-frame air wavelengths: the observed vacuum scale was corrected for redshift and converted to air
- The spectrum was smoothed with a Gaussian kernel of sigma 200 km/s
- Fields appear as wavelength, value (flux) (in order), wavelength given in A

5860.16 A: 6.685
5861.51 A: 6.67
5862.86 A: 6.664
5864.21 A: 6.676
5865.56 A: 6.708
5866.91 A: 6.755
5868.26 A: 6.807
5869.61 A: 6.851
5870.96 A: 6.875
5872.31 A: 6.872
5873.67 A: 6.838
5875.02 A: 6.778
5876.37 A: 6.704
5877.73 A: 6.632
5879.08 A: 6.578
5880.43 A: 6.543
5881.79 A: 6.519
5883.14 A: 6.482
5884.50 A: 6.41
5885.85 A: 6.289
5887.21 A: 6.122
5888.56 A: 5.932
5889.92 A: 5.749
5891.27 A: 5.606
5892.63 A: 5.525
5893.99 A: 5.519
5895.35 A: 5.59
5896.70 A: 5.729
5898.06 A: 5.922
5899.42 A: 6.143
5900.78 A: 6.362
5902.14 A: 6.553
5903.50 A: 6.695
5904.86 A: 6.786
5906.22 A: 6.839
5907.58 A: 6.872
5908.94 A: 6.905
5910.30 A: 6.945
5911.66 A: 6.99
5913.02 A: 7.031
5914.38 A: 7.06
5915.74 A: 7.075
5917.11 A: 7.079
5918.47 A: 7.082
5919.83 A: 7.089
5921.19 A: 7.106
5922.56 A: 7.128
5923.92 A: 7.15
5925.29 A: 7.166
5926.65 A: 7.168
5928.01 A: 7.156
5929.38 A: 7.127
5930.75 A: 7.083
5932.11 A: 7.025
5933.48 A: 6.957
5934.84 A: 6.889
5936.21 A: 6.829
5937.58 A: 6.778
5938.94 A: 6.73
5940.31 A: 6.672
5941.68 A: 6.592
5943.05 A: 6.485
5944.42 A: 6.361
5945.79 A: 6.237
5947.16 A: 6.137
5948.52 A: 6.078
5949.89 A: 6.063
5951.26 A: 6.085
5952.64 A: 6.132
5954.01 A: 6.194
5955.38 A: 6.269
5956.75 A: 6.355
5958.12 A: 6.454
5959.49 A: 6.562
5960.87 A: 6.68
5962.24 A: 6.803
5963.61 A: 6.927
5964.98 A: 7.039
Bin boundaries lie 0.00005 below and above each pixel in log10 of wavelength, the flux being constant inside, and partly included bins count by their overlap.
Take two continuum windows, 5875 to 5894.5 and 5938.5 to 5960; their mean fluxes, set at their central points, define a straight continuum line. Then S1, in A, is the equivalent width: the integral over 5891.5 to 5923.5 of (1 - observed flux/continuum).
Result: -1.8 A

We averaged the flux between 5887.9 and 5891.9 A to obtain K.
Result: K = 5.77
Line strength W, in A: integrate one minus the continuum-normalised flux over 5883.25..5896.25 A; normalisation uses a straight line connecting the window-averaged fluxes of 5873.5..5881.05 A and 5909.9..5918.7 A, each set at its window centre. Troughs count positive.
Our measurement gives 1.7 A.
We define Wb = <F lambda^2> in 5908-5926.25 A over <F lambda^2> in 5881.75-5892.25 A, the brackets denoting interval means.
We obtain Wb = 1.2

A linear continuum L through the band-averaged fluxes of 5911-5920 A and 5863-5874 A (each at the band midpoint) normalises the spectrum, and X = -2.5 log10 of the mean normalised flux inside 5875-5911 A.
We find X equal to 0.101 mag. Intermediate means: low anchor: 6.79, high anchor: 7.06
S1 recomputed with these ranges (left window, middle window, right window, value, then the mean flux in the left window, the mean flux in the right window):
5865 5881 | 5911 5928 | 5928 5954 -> -1.2 A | 6.75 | 6.57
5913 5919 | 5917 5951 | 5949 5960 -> -0.5 A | 7.07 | 6.25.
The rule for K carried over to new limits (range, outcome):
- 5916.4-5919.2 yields 7.08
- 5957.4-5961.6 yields 6.56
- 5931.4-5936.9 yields 6.93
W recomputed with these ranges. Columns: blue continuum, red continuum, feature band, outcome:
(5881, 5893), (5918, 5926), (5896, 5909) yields 0.18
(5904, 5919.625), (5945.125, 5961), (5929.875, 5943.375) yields -0.57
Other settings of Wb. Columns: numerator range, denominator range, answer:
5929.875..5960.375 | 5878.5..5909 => 1.06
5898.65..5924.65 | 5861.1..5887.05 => 1.05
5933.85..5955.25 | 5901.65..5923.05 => 0.93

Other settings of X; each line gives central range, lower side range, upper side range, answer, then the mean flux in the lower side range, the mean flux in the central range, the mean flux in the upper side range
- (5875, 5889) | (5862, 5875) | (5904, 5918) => 0.06 mag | 6.78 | 6.45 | 6.96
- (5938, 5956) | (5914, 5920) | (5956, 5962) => 0.06 mag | 7.08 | 6.32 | 6.53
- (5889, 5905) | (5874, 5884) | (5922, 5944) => 0.13 mag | 6.61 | 5.99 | 6.93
